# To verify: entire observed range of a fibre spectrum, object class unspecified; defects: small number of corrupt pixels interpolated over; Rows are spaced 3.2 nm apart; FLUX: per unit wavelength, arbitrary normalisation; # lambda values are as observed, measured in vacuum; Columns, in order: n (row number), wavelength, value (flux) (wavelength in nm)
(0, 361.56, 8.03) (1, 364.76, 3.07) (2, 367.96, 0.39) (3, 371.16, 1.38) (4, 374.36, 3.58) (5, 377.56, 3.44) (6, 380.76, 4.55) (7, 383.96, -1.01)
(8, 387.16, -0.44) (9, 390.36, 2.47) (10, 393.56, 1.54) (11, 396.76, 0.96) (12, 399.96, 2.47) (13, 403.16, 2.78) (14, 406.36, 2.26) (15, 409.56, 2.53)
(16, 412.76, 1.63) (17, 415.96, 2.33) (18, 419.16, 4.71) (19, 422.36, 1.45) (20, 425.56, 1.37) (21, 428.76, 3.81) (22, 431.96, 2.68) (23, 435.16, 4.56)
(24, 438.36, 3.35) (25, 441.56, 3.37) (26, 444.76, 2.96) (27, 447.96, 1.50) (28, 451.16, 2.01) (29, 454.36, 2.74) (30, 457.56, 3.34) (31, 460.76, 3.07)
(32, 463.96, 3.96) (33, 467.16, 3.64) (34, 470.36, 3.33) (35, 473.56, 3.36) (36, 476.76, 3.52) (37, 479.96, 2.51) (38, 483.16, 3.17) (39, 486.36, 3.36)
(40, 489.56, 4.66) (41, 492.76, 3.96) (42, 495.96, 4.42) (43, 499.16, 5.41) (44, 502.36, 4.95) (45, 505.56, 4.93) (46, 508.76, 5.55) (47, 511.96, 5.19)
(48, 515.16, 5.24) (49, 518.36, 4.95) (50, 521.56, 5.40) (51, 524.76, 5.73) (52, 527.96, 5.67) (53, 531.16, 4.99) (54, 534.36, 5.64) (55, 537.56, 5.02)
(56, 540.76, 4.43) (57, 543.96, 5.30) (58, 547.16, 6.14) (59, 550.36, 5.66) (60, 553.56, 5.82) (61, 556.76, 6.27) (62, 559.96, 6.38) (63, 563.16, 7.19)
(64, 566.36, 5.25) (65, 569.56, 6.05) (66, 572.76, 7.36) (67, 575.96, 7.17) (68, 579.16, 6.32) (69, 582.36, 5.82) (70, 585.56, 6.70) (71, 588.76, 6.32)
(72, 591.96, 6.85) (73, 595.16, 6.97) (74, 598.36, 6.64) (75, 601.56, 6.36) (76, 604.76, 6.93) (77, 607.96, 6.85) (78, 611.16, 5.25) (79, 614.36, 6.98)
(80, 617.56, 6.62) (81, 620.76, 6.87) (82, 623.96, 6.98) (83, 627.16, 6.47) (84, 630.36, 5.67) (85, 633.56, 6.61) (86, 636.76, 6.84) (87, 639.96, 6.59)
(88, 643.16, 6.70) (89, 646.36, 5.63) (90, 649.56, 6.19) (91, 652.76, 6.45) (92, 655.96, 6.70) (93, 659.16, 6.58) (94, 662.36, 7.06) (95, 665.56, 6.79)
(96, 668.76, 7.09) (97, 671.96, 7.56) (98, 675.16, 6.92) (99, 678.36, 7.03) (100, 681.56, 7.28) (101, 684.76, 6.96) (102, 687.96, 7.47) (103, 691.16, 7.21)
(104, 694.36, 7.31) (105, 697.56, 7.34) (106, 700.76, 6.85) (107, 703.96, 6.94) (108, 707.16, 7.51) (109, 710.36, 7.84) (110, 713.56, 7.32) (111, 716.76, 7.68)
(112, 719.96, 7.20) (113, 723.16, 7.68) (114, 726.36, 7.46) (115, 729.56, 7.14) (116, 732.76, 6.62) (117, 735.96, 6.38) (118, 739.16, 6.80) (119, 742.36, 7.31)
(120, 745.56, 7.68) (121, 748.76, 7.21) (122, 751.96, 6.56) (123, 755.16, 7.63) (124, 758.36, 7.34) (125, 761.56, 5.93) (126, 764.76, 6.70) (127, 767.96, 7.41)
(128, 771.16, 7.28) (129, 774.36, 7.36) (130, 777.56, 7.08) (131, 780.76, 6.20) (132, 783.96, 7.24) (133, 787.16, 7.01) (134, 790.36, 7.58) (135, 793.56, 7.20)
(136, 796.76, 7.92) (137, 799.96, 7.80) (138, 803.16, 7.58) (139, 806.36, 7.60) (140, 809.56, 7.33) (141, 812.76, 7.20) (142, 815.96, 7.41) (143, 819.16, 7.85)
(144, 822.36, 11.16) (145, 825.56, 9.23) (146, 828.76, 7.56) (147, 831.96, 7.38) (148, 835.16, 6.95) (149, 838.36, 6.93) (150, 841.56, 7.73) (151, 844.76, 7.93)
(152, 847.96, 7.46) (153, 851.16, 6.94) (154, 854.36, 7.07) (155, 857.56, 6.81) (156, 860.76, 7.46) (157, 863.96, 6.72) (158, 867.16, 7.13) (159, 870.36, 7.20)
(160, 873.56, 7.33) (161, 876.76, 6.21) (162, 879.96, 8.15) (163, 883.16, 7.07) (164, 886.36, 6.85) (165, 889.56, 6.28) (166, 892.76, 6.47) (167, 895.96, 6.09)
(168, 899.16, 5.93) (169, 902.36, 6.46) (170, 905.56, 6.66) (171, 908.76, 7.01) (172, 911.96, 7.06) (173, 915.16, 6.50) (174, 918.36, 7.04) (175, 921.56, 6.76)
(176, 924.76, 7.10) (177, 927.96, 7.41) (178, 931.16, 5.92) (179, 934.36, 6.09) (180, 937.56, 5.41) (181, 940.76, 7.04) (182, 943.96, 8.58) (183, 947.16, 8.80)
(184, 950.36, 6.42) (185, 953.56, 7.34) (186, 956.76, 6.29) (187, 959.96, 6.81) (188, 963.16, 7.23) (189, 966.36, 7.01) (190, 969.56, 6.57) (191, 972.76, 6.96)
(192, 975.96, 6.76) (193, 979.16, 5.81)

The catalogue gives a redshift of 0.252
